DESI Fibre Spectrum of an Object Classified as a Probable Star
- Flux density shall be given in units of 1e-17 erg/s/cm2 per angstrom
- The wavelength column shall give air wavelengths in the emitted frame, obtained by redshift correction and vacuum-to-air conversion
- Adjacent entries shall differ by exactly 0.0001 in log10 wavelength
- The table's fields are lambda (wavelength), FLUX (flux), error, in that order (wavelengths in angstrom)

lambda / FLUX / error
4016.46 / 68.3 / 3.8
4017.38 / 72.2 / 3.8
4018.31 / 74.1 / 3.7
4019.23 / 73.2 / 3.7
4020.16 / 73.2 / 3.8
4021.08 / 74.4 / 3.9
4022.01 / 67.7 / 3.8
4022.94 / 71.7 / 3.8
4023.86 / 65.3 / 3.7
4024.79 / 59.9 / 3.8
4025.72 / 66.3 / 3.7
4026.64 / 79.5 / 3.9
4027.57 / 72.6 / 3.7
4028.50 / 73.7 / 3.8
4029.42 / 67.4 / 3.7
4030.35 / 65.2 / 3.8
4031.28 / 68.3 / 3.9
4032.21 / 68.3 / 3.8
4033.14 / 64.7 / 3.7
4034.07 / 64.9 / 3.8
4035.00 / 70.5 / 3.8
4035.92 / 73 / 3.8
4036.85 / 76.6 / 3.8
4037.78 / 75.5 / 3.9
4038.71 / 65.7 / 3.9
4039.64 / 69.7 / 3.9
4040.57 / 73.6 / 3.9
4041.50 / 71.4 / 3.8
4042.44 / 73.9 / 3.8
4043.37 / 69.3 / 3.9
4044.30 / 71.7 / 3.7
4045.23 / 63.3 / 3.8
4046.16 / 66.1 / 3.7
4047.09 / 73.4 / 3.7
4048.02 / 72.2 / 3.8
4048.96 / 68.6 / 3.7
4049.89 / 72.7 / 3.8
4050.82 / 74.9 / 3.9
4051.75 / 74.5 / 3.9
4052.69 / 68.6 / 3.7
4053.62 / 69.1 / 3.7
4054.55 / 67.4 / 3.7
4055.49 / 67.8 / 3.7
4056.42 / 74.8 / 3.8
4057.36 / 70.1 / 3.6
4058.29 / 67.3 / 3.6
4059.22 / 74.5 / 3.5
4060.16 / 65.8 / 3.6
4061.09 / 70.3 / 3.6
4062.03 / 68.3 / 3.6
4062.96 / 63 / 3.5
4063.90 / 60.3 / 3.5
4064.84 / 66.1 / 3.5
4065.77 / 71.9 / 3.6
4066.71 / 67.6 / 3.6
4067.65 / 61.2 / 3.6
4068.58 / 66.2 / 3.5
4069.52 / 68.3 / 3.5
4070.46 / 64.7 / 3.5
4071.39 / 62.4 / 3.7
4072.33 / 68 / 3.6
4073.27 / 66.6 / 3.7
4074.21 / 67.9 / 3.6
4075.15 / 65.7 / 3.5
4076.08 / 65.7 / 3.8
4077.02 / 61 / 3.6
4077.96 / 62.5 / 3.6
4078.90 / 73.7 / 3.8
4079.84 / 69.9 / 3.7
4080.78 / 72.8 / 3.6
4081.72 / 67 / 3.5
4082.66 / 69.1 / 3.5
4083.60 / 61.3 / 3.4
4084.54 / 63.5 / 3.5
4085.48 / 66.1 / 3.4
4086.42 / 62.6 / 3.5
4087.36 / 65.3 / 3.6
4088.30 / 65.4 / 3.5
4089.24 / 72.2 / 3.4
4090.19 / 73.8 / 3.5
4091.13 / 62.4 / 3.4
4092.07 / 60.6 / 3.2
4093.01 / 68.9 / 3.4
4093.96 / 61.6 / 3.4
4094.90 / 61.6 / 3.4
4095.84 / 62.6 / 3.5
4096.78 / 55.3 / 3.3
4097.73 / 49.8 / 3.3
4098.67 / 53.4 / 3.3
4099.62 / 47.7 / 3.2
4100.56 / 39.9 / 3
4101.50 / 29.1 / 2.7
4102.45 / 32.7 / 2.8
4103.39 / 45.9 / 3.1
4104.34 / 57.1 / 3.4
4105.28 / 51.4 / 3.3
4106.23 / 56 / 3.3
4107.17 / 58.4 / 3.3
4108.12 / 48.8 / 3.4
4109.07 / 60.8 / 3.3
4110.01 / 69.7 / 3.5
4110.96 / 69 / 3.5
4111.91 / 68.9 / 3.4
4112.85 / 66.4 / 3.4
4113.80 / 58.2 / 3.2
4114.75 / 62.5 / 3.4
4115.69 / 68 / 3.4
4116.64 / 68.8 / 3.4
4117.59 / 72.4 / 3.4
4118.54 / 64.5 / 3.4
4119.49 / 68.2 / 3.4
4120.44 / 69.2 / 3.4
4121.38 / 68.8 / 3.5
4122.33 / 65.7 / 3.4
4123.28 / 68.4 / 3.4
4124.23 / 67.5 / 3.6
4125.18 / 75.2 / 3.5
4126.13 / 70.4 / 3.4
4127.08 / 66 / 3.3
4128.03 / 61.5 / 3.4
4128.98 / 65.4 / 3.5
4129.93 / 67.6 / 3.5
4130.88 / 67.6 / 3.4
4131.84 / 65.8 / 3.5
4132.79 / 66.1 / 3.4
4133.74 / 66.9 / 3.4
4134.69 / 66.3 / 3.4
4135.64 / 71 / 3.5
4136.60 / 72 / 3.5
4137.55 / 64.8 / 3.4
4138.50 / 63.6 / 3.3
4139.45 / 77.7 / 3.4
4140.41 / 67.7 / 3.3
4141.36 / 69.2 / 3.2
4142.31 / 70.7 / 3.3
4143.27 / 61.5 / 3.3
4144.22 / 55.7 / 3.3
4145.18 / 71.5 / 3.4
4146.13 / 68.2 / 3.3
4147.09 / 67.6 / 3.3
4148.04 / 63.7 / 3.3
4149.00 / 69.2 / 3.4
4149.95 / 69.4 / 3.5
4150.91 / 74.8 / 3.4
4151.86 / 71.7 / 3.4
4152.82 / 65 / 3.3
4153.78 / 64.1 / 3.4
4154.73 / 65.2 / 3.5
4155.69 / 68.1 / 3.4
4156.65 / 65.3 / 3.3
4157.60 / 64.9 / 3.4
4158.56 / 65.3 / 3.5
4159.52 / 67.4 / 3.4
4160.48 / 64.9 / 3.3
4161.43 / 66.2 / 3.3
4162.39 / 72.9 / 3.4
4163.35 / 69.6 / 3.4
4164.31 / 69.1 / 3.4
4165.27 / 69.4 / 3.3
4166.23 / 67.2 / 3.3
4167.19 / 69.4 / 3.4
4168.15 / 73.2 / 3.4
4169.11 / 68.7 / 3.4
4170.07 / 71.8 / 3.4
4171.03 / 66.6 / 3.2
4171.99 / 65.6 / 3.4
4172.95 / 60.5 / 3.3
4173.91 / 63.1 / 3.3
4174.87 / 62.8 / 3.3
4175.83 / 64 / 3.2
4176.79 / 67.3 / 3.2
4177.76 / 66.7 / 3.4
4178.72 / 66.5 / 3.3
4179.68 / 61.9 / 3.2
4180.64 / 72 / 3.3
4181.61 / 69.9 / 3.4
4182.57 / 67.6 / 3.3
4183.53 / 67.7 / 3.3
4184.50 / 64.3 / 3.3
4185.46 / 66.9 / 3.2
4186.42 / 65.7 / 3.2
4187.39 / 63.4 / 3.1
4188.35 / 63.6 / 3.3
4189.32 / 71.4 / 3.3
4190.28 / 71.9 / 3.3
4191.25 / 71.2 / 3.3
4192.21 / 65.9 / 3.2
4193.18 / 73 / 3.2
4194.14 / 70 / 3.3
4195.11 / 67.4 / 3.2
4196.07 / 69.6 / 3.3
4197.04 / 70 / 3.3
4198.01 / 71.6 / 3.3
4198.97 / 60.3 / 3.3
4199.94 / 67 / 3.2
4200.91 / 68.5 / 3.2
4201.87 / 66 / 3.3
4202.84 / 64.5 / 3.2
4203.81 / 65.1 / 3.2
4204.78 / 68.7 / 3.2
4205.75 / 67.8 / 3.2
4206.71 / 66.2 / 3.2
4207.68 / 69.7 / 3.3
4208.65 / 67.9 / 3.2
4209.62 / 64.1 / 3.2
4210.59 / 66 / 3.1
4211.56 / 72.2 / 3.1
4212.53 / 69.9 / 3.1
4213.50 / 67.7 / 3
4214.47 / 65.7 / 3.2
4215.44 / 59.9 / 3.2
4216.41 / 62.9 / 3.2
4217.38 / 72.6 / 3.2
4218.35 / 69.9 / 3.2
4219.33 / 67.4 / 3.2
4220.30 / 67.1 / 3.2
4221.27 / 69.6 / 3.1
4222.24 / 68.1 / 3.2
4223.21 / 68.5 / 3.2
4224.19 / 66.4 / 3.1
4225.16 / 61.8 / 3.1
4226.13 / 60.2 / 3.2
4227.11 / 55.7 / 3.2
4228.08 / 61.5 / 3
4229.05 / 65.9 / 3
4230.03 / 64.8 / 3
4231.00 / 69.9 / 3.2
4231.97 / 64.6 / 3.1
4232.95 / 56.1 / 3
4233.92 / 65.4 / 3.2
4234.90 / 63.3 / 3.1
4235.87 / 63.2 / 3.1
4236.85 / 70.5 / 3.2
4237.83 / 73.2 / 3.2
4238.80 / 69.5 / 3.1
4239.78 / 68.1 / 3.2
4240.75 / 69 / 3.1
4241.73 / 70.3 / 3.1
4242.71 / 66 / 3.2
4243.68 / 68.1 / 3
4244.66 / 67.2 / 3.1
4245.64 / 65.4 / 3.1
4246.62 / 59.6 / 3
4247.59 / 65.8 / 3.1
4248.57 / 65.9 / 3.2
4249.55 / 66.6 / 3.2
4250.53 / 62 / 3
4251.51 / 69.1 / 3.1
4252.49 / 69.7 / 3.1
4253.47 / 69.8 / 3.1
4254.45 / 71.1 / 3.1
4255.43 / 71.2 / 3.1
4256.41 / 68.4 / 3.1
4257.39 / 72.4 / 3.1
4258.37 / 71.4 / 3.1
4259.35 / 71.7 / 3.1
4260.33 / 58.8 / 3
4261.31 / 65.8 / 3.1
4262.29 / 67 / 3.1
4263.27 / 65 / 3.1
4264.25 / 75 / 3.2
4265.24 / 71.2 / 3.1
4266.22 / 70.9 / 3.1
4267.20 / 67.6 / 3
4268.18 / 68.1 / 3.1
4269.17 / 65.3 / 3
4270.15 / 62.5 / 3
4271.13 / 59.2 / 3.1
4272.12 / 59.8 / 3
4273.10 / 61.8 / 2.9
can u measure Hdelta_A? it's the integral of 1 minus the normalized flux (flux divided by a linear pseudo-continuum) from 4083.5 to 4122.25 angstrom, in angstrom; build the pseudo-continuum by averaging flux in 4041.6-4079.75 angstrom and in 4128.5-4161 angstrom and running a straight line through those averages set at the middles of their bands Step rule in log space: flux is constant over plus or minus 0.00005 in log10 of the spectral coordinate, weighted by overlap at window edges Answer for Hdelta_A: 4.3 angstrom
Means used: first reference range 68.2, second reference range 67.2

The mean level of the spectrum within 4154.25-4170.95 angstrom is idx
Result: 68.1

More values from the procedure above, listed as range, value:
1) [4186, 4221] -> 67.6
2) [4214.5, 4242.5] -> 65.9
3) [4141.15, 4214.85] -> 67.4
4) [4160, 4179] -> 67.3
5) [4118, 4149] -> 67.4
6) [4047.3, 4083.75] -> 68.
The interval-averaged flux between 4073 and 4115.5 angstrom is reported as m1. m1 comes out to 60.7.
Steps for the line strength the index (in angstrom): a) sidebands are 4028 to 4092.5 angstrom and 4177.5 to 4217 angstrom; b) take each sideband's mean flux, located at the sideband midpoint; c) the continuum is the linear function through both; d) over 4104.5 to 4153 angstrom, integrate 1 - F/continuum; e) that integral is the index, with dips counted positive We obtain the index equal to 1.0 angstrom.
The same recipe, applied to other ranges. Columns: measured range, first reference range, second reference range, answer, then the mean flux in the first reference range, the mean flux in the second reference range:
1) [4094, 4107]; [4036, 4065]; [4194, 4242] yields 3.6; 69.9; 66.6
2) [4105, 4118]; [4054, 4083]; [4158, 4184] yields 0.8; 67.3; 67.3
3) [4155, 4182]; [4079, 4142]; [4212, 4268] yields -0.9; 63.3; 66.9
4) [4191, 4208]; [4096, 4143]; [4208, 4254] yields -0.7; 62.4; 66.3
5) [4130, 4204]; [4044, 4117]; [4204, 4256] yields -2.2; 63.9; 66.6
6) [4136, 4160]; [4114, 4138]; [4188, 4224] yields 0.1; 67.5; 67.8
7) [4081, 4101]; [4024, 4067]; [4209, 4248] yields 2.1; 69.5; 66.1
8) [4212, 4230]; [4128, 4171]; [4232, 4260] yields 0.5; 67.7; 67.4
